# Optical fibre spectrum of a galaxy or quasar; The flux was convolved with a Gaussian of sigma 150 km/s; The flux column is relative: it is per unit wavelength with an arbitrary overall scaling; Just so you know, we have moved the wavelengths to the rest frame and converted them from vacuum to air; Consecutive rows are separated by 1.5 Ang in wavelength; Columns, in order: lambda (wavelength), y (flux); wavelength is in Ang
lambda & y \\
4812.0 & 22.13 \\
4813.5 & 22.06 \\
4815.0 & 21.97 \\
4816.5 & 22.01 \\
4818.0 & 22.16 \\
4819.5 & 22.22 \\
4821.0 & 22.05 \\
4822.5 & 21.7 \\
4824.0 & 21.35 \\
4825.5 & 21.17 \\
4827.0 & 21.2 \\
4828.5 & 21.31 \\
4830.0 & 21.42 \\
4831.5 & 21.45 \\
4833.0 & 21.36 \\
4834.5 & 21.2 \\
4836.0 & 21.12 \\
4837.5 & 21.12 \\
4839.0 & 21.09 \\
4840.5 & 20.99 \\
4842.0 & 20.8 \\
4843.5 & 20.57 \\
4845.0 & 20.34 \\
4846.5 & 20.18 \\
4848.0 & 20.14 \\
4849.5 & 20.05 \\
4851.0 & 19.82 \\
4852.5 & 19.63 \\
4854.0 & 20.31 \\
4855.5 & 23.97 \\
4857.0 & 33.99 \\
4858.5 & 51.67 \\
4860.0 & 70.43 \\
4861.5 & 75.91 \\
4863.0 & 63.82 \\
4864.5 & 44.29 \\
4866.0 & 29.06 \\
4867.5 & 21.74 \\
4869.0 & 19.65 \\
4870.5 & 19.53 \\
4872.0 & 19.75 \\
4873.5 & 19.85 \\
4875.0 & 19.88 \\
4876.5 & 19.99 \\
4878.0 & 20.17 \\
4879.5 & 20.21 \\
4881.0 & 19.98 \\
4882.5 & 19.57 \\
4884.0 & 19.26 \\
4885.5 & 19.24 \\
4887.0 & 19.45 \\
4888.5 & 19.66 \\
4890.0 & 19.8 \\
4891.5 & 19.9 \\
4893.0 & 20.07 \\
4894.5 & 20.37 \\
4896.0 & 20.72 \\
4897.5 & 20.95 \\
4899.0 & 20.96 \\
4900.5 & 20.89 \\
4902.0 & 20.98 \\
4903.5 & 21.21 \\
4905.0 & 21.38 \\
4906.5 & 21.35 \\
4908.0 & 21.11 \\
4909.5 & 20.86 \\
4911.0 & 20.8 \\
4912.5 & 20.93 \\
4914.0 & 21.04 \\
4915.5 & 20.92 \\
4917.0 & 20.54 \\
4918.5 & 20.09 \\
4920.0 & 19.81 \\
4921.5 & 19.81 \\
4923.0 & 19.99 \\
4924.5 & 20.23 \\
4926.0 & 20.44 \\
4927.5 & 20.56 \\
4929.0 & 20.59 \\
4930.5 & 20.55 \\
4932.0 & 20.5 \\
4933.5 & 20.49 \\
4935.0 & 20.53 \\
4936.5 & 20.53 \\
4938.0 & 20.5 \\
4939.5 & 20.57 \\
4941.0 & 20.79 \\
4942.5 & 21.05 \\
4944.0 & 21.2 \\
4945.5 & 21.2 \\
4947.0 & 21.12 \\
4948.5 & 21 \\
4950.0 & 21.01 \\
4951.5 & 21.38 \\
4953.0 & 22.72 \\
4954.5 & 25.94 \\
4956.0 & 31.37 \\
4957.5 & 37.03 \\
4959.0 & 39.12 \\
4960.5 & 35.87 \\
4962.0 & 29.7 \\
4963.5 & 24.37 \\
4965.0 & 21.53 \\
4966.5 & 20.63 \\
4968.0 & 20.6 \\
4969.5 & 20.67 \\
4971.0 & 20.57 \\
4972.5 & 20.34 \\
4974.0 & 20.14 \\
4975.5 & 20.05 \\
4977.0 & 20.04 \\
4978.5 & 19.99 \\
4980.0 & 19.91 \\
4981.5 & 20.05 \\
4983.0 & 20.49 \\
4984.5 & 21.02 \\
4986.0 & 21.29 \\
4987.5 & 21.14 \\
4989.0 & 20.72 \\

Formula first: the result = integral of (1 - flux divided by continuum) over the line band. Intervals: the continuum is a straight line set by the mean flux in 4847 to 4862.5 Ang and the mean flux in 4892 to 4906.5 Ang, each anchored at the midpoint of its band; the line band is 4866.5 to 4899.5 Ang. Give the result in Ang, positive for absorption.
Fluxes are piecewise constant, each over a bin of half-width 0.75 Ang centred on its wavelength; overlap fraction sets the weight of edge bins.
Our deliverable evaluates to 7.41 Ang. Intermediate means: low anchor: 35.8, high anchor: 20.8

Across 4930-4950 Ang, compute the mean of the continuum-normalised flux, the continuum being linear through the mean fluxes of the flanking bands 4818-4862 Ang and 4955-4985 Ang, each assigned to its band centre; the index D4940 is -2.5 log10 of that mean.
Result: 0.18 mag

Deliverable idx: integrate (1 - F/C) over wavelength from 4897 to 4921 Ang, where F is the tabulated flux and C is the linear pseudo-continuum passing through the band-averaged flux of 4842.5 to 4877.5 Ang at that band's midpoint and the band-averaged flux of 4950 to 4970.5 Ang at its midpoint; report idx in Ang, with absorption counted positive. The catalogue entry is 6.4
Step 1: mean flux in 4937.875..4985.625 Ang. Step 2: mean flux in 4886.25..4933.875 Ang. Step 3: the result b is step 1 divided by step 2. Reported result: 1.1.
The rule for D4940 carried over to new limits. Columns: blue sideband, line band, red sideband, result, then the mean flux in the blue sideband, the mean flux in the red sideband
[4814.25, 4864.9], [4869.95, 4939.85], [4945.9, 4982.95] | 0.24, 27.3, 23.9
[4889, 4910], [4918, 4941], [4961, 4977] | 0.05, 20.7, 22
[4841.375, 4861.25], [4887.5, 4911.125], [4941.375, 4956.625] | 0.25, 29.1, 22.7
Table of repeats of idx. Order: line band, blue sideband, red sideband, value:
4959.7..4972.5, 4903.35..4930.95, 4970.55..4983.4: -2.42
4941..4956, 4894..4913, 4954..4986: 0.57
